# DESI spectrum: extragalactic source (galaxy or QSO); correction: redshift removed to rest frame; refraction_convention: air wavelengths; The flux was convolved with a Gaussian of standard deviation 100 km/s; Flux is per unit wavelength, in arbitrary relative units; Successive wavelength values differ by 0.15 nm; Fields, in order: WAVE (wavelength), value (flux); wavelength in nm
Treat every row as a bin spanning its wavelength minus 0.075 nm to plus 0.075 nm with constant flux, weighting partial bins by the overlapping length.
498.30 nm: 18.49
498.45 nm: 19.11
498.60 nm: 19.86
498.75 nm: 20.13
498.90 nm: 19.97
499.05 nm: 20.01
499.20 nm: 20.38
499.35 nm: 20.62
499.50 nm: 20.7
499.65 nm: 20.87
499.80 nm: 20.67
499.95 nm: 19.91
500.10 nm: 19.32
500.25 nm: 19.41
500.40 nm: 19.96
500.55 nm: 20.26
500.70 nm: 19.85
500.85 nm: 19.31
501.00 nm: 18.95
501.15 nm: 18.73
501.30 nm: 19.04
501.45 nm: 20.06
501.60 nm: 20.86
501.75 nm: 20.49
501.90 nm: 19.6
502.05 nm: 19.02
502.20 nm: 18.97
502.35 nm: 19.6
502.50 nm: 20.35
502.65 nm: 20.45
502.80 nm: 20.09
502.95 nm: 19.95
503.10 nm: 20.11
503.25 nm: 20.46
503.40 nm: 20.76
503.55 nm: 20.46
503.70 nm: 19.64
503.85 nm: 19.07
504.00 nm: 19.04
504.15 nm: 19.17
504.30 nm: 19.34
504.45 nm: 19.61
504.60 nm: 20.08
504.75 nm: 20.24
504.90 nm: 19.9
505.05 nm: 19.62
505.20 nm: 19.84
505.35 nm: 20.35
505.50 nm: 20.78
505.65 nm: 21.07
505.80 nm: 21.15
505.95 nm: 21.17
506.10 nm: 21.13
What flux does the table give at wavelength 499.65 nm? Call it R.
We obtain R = 20.87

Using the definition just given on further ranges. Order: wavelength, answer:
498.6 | 19.86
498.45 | 19.11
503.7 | 19.64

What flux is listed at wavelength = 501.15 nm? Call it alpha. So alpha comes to 18.73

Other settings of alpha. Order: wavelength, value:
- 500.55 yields 20.26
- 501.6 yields 20.86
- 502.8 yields 20.09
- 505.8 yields 21.15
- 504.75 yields 20.24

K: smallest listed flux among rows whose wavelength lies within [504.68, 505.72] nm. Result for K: 19.62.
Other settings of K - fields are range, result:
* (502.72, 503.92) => 19.07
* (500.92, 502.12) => 18.73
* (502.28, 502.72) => 19.6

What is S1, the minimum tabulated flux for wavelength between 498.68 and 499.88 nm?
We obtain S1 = 19.97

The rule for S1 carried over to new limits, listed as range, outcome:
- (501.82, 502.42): 18.97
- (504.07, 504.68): 19.17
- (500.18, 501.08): 18.95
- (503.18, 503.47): 20.46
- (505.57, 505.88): 21.07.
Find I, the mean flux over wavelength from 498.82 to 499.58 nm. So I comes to 20.3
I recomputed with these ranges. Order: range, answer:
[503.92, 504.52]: 19.3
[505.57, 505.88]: 21.1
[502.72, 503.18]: 20.1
